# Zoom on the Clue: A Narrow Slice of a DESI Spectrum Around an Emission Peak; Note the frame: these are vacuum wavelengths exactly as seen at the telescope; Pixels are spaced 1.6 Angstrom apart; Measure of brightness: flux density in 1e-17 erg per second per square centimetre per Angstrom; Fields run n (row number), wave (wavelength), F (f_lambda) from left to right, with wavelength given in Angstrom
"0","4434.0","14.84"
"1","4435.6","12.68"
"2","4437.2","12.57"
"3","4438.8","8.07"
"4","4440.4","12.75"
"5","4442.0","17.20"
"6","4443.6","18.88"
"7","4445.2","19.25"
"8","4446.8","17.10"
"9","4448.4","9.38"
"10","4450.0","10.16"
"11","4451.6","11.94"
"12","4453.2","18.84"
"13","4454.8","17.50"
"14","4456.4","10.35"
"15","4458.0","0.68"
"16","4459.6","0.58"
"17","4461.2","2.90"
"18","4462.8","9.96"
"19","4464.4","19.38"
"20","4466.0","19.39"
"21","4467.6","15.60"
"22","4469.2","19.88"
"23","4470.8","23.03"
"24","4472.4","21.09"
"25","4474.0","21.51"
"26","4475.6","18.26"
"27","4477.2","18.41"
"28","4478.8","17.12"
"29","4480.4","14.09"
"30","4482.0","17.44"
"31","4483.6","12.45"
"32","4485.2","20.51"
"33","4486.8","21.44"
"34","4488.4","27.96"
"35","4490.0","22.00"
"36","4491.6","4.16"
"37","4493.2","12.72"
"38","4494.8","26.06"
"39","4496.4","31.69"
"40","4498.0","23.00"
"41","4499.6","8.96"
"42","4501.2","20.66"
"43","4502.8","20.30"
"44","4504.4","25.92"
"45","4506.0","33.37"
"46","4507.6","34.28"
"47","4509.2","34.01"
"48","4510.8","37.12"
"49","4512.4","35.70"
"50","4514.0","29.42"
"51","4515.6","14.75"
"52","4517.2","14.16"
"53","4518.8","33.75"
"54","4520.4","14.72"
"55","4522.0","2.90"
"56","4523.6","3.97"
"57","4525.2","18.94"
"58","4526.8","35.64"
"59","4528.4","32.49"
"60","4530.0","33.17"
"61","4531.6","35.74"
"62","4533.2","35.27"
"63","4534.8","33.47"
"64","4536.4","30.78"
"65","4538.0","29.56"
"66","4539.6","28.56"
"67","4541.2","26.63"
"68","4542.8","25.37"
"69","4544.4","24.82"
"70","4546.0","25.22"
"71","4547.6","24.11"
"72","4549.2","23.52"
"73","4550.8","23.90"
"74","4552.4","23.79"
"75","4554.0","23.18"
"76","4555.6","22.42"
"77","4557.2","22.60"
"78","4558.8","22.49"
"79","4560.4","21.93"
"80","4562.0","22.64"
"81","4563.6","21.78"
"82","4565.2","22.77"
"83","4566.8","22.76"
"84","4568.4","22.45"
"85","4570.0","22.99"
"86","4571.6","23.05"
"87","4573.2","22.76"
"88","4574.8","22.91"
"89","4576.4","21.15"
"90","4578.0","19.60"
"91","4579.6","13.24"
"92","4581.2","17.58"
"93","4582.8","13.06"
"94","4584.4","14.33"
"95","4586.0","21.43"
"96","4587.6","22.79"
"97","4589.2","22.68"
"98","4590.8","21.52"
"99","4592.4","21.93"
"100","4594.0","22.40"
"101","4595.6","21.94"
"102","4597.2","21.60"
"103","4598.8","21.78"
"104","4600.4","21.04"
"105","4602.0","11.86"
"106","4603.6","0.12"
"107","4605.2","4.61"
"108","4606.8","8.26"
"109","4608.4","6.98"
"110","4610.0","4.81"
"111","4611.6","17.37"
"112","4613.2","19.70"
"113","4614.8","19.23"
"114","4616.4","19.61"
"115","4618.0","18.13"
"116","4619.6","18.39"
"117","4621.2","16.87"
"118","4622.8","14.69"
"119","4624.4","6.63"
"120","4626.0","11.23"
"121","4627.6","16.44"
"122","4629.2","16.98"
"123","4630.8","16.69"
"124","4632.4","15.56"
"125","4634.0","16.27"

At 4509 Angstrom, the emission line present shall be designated Ly-alpha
